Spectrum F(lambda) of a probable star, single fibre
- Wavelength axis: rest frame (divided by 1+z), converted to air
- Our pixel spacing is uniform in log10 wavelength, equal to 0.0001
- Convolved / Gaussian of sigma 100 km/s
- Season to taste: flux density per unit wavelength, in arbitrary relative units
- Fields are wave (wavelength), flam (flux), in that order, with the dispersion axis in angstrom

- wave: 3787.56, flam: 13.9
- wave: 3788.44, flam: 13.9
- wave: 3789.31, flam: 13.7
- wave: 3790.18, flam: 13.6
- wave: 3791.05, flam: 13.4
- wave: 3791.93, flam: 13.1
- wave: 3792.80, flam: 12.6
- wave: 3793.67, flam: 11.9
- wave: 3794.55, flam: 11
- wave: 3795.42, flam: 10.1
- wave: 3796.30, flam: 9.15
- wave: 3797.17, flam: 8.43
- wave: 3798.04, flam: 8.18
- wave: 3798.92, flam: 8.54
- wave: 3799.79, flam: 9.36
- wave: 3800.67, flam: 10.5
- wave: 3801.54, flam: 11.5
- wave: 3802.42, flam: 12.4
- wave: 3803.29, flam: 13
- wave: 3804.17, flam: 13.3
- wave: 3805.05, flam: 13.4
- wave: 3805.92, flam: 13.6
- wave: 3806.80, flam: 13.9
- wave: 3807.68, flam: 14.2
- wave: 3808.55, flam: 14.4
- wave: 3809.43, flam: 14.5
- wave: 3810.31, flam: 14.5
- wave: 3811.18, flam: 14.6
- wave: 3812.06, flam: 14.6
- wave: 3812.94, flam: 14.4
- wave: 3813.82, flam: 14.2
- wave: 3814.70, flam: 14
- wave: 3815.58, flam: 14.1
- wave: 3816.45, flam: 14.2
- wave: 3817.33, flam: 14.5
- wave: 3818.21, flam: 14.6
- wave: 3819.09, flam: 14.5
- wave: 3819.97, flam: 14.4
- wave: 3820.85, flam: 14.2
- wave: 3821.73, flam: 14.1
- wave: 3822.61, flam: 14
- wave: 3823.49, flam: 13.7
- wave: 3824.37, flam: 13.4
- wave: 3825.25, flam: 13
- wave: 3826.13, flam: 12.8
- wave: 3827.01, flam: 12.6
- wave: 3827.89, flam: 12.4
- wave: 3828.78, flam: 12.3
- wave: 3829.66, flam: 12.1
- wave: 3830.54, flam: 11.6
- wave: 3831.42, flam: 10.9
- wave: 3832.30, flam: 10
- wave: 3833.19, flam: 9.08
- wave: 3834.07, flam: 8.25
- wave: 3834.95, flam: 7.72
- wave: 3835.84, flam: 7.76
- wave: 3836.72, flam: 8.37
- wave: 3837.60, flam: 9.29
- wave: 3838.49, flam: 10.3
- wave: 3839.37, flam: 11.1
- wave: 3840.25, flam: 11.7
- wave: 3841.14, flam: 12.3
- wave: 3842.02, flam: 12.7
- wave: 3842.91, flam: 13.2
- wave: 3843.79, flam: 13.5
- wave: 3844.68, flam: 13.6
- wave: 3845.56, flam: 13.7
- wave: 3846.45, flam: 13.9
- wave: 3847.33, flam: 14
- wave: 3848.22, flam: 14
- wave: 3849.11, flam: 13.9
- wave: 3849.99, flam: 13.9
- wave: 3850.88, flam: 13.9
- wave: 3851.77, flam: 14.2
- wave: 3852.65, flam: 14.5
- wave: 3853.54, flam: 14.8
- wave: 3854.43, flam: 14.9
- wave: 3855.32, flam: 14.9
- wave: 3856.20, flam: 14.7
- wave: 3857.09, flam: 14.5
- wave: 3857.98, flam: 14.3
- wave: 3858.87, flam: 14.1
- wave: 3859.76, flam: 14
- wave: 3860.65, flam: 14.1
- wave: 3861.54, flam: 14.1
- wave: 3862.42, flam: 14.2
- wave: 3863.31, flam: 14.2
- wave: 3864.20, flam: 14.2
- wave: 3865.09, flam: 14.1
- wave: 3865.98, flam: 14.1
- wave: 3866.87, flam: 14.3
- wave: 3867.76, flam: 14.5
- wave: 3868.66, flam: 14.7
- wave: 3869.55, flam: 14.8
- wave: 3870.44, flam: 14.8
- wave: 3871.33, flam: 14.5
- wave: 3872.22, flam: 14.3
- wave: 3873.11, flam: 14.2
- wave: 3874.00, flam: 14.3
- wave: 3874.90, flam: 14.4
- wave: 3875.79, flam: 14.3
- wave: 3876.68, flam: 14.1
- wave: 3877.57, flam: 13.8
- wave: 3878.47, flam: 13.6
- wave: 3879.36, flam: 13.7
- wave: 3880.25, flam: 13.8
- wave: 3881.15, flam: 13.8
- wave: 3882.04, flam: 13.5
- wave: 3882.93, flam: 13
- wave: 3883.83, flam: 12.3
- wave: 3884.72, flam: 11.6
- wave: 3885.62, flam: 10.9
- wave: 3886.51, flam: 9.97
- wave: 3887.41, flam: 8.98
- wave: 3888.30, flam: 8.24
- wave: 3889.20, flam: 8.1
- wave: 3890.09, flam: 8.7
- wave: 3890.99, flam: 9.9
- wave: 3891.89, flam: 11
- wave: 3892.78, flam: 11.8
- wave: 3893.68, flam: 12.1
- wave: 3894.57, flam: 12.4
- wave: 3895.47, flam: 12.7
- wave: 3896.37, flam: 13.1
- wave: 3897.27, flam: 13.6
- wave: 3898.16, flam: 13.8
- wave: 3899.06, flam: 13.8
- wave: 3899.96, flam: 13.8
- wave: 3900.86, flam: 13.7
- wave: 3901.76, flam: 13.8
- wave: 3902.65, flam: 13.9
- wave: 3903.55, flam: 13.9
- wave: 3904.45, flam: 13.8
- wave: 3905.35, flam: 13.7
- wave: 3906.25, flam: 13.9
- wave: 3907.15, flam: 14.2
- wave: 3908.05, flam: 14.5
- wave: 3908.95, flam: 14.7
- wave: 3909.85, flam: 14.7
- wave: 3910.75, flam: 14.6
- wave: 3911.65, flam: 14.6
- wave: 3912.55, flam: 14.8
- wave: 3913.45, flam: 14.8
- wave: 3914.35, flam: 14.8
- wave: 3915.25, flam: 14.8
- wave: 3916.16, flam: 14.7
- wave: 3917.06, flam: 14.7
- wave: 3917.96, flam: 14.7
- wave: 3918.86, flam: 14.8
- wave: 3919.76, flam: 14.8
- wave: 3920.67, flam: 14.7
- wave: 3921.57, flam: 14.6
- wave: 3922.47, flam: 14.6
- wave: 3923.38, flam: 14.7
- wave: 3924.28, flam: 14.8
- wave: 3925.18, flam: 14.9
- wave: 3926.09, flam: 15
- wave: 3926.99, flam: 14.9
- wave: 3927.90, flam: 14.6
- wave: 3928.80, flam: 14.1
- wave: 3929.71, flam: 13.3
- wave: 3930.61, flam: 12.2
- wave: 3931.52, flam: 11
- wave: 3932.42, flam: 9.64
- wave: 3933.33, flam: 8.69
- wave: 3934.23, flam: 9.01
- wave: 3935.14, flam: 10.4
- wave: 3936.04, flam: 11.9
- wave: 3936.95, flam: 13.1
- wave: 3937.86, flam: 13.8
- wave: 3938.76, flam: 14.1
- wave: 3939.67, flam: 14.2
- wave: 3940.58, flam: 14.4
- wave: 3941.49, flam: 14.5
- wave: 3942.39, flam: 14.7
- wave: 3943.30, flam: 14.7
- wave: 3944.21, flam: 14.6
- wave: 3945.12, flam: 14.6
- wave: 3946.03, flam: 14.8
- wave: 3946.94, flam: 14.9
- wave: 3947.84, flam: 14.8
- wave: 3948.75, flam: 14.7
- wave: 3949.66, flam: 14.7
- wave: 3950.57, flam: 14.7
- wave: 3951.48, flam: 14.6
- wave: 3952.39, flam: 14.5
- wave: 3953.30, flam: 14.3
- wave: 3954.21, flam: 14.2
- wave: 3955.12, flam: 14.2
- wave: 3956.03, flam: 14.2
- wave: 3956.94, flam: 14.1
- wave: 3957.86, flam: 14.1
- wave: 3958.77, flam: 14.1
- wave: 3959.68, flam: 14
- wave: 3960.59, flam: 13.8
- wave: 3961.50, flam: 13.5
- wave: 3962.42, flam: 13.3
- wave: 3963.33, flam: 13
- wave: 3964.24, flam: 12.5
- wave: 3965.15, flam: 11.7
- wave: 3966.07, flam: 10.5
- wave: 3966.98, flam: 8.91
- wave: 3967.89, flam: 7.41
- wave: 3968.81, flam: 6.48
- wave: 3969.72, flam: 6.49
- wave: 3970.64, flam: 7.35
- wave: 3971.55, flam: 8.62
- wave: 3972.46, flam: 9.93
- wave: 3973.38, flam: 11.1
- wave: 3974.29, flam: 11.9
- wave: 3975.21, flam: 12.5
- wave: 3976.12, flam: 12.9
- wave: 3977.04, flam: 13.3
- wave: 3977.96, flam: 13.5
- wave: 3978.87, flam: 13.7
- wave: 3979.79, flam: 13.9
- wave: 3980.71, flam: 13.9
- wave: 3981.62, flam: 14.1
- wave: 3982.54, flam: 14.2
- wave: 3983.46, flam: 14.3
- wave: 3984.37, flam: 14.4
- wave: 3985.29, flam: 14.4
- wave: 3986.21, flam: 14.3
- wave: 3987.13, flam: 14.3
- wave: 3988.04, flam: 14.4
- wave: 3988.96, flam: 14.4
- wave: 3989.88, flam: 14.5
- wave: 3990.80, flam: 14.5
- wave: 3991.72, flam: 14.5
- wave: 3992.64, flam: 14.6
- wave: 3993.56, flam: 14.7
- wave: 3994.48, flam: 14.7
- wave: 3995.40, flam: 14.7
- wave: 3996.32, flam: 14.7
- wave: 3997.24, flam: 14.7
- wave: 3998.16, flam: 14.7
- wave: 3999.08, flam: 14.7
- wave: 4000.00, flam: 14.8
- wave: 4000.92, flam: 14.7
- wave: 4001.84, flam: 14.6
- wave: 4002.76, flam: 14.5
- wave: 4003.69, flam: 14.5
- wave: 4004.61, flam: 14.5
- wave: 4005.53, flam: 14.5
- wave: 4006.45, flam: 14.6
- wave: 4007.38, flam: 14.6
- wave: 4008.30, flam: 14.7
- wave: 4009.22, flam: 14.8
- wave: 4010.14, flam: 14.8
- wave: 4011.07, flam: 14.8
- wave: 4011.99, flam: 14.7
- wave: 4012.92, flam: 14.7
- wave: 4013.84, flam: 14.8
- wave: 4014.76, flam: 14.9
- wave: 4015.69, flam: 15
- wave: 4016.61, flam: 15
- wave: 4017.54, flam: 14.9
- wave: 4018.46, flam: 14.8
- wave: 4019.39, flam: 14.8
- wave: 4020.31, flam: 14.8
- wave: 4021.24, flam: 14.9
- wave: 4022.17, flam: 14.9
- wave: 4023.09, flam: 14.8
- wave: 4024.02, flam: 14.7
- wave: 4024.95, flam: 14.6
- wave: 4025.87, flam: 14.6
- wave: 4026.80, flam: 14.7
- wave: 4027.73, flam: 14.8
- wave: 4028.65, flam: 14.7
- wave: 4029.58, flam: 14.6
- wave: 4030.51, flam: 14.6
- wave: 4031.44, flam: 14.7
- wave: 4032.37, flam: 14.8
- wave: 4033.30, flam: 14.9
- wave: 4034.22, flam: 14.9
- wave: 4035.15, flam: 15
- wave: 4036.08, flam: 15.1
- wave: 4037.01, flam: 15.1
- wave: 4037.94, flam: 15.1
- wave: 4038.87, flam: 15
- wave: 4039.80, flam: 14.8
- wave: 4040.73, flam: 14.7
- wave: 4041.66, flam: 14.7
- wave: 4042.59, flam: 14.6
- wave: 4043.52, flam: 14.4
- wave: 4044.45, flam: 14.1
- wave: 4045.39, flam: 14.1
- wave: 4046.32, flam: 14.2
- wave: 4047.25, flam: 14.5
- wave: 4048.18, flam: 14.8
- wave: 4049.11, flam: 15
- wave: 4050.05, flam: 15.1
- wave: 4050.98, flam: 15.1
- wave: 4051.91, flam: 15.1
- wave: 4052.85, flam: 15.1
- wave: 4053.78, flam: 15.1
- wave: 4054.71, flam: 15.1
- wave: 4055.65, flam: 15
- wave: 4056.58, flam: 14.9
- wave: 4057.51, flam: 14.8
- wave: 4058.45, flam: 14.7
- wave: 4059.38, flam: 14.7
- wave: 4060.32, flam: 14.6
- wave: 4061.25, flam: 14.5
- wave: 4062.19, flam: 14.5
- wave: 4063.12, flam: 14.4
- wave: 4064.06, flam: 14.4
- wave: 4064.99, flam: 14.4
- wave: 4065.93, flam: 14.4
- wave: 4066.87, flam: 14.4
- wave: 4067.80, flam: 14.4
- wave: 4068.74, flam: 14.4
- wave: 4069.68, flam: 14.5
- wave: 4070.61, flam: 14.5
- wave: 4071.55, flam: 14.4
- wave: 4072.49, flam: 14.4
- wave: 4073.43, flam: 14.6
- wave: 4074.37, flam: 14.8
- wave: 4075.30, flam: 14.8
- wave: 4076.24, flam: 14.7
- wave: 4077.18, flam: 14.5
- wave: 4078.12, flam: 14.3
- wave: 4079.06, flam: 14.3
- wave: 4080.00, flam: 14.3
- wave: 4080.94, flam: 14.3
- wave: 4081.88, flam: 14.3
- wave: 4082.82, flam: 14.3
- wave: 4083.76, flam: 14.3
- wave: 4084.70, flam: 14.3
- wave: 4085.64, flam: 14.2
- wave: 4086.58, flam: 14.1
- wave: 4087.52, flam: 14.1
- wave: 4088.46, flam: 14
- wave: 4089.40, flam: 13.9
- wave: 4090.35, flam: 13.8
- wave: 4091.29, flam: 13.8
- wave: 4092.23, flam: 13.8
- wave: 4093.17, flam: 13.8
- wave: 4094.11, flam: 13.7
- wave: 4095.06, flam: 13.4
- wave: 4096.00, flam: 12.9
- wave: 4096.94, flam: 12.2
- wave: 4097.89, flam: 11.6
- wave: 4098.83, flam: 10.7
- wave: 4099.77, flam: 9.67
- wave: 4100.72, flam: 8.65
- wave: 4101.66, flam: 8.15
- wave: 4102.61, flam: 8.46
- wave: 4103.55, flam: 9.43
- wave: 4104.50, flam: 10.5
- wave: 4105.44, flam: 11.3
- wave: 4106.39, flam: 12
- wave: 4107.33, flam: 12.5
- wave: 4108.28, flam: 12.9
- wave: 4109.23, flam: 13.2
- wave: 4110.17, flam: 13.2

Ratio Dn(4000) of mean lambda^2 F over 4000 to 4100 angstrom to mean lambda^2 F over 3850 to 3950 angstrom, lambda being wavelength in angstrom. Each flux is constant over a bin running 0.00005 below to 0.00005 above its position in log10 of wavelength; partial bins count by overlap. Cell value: 1.1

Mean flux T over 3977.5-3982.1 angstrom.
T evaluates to 13.8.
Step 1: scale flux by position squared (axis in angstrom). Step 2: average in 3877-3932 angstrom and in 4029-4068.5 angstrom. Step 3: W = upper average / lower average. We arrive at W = 1.19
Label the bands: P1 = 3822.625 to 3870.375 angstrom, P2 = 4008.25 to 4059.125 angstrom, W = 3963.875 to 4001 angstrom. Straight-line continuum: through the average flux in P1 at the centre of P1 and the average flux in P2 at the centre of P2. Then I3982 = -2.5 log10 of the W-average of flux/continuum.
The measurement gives 0.12 mag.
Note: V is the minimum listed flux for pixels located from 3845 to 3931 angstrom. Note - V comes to 8.1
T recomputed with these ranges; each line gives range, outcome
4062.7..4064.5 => 14.4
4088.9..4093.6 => 13.8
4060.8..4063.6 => 14.4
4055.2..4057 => 15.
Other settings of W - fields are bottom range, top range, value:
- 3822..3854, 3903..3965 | 1.20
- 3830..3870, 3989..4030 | 1.23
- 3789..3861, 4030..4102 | 1.26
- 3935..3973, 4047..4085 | 1.20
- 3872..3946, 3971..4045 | 1.13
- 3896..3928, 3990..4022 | 1.07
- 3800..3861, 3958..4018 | 1.12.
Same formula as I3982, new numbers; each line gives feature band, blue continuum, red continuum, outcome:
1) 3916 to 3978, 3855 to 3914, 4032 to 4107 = 0.04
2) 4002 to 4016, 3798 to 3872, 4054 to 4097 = -0.05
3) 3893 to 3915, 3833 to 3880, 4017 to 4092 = -0.02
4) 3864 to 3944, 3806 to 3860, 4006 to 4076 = 0.02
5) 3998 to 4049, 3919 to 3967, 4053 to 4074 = -0.03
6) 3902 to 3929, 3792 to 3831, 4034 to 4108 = -0.10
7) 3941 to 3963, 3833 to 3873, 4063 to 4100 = -0.07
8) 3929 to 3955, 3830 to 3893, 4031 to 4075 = 0.01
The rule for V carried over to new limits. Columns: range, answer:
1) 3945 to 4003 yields 6.48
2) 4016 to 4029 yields 14.6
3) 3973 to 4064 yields 11.1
